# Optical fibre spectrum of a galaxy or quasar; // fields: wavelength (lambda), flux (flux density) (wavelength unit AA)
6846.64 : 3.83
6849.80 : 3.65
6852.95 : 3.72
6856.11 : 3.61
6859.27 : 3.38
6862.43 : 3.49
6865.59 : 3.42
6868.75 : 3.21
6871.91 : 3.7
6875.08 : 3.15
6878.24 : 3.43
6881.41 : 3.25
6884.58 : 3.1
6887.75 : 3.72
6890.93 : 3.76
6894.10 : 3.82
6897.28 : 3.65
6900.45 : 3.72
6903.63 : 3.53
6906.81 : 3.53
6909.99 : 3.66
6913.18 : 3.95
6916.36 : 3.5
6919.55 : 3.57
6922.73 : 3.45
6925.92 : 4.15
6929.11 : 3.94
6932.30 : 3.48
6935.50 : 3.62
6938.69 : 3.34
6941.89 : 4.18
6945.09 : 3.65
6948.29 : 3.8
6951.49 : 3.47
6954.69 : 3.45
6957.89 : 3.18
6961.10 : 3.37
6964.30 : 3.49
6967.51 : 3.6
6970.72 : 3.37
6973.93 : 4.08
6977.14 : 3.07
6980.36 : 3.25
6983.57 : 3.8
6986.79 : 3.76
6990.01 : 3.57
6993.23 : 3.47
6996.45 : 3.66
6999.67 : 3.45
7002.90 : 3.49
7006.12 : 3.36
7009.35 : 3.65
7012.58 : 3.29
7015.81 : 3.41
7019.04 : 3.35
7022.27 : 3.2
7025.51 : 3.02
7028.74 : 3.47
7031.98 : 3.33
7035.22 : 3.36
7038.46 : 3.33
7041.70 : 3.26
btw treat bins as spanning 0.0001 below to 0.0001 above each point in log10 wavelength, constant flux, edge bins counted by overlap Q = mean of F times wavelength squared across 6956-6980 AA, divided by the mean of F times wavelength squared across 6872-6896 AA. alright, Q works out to 1.0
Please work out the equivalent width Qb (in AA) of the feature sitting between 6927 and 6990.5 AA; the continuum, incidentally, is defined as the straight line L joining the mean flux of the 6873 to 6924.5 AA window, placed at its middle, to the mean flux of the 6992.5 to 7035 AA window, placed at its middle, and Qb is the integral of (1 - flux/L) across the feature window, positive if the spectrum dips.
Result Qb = -1.98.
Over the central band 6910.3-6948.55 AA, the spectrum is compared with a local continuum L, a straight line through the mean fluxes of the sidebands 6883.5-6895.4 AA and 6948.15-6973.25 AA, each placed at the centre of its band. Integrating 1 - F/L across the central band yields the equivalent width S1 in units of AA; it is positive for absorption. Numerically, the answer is -1.96 AA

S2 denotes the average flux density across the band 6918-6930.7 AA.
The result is 3.78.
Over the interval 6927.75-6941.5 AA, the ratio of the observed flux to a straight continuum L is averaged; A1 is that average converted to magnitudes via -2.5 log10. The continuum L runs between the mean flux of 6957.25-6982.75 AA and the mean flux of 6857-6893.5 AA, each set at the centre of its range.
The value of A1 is -0.060 mag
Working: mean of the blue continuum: 3.43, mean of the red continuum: 3.45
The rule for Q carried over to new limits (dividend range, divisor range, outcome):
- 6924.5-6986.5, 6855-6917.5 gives 1.04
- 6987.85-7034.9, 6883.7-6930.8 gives 0.96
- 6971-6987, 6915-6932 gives 0.98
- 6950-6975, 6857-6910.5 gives 1.02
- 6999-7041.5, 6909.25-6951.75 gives 0.93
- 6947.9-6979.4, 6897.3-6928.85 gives 0.96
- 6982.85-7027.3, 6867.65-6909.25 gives 1.02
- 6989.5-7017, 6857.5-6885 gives 1.08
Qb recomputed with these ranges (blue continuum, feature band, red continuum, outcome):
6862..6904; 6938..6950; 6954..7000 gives -0.91 AA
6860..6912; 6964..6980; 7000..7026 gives -0.43 AA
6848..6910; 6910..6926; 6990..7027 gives -0.87 AA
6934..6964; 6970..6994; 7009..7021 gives -0.54 AA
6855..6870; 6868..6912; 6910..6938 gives 0.21 AA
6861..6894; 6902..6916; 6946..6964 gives -0.82 AA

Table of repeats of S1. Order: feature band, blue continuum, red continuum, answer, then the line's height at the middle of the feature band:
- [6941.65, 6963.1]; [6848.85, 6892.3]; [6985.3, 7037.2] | -0.64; 3.44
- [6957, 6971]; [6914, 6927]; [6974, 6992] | 0.63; 3.58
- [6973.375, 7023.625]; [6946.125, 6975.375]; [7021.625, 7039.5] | -1.16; 3.4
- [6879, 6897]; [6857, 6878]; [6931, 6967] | -0.49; 3.44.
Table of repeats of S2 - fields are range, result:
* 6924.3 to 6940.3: 3.7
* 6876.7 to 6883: 3.34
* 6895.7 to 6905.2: 3.64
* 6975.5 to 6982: 3.17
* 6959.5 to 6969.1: 3.49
